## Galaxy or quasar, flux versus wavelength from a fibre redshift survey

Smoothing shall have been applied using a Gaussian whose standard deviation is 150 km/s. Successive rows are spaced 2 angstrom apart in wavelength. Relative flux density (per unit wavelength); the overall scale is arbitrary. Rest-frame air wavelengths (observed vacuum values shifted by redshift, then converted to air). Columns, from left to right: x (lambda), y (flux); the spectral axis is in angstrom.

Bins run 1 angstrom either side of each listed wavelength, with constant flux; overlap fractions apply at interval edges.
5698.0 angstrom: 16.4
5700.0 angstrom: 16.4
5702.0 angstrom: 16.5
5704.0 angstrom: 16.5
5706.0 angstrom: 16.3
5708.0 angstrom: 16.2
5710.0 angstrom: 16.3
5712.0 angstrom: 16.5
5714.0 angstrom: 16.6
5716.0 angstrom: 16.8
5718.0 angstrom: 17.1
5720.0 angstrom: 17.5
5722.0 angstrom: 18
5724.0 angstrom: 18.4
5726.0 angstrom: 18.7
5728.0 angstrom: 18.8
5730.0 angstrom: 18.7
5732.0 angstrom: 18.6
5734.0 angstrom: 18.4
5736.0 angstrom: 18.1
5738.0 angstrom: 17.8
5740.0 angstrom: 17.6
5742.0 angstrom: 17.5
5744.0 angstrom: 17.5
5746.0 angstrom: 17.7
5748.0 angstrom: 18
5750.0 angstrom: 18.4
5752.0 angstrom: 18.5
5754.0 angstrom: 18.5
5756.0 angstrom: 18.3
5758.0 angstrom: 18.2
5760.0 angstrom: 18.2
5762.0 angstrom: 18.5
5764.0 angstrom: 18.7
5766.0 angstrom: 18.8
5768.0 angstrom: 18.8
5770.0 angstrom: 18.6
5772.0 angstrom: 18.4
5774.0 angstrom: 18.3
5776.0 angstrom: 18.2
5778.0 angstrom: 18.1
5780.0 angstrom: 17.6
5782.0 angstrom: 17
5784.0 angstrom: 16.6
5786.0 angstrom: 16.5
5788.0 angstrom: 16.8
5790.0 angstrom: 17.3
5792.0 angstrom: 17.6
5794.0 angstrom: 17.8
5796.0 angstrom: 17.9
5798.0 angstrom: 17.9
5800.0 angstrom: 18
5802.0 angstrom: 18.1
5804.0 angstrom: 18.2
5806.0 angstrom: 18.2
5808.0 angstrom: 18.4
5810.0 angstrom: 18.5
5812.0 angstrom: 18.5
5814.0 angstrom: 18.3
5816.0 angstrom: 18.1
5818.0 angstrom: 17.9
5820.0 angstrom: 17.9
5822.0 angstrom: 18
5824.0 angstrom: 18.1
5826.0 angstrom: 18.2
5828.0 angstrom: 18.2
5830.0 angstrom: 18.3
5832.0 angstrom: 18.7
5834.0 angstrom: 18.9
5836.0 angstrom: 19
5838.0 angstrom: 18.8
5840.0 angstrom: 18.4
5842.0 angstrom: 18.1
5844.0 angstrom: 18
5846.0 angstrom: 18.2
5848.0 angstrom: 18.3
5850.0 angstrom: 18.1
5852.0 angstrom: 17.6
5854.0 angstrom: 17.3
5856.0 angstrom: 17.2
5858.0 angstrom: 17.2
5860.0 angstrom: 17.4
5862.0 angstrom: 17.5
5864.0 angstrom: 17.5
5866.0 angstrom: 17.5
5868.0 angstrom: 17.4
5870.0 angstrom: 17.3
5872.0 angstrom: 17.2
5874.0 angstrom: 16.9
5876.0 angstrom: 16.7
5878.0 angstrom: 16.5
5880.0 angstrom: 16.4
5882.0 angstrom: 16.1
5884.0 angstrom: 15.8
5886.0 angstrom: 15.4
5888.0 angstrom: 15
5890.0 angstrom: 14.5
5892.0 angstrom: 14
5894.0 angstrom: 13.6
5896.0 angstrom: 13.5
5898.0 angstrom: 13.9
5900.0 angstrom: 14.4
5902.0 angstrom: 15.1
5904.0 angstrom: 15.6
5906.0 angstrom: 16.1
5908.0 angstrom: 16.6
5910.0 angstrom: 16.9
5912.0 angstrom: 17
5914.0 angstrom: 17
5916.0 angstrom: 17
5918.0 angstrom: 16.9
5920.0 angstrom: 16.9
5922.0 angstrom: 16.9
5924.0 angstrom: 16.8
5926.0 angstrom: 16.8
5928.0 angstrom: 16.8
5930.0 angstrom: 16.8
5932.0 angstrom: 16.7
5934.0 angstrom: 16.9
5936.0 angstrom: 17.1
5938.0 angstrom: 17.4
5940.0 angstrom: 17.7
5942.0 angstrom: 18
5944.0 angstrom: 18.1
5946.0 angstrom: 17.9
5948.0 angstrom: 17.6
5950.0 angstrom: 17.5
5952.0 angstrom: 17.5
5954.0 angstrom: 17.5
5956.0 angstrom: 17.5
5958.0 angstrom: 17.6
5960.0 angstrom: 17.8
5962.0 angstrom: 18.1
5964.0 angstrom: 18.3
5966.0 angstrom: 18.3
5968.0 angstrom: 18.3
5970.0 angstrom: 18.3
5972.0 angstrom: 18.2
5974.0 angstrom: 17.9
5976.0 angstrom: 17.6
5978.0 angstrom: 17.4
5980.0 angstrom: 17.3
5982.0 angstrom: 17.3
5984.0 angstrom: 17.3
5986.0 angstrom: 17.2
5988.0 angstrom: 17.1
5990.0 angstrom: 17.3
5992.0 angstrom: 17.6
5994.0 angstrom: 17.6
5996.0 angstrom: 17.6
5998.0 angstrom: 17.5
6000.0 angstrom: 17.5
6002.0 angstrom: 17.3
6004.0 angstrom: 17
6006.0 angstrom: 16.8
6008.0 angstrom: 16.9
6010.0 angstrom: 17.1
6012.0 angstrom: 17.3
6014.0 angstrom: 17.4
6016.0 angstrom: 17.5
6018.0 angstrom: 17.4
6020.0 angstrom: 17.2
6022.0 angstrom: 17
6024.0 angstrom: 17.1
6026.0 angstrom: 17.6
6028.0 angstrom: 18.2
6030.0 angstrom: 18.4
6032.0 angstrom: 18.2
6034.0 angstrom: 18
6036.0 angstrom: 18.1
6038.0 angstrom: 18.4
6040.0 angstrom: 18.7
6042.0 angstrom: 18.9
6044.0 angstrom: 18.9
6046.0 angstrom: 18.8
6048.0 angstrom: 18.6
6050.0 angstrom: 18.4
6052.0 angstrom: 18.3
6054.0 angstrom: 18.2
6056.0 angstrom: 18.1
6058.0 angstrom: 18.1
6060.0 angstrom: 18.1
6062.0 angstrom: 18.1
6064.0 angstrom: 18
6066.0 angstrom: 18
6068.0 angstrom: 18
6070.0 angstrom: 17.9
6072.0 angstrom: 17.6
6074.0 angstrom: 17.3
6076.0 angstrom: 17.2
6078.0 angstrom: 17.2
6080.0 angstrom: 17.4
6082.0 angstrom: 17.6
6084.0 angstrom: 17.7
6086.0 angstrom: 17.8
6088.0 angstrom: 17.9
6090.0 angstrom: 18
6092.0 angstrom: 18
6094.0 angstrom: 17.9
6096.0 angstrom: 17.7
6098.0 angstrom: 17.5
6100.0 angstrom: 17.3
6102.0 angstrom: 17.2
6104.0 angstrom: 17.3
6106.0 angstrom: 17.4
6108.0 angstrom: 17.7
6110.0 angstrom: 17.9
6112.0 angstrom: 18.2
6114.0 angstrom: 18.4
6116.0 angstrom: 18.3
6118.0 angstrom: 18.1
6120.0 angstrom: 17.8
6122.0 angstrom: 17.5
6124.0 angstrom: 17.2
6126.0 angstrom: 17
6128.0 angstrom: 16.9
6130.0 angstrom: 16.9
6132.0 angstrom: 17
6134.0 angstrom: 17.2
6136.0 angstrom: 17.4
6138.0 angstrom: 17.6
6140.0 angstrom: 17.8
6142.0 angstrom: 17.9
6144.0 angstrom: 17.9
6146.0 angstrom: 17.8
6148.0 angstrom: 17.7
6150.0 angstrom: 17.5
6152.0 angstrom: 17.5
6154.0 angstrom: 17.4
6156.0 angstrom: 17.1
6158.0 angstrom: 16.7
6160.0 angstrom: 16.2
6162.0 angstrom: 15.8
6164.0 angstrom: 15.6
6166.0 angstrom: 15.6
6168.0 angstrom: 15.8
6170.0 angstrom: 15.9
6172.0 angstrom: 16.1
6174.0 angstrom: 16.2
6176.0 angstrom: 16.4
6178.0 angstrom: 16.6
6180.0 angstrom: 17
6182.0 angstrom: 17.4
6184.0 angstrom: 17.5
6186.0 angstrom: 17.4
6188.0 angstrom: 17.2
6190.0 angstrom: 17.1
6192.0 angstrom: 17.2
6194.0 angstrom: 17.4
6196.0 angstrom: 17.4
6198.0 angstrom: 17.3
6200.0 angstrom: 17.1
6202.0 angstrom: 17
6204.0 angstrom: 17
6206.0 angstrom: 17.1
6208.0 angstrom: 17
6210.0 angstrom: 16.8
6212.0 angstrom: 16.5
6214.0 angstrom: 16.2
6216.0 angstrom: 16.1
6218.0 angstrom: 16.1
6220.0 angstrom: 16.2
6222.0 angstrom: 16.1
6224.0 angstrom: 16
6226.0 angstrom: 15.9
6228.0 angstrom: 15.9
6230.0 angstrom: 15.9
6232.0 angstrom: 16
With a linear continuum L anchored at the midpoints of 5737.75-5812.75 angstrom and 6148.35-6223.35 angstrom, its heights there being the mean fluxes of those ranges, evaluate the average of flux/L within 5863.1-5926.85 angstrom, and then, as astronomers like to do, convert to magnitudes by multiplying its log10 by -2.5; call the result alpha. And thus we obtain 0.10 mag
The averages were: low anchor 18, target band 16.1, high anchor 16.7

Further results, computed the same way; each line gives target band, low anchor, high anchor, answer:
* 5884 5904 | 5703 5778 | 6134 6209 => 0.21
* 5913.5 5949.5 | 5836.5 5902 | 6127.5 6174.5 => -0.03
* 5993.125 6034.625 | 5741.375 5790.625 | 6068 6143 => 0.01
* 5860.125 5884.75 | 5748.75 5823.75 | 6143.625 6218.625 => 0.05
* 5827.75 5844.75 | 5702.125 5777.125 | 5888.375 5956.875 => -0.08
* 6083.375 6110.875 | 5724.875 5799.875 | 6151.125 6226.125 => -0.04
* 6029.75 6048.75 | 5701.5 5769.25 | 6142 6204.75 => -0.08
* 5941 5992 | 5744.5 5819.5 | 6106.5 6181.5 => -0.01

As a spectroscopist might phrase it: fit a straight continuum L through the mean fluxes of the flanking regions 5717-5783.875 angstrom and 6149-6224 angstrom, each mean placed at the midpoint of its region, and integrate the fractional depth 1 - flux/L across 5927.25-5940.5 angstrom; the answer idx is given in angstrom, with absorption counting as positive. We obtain 0.4 angstrom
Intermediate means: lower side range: 18.1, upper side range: 16.7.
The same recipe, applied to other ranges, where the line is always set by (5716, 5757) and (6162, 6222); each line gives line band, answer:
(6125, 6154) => -1.04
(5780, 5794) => 0.66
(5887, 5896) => 1.74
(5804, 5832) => -0.62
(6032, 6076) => -2.82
